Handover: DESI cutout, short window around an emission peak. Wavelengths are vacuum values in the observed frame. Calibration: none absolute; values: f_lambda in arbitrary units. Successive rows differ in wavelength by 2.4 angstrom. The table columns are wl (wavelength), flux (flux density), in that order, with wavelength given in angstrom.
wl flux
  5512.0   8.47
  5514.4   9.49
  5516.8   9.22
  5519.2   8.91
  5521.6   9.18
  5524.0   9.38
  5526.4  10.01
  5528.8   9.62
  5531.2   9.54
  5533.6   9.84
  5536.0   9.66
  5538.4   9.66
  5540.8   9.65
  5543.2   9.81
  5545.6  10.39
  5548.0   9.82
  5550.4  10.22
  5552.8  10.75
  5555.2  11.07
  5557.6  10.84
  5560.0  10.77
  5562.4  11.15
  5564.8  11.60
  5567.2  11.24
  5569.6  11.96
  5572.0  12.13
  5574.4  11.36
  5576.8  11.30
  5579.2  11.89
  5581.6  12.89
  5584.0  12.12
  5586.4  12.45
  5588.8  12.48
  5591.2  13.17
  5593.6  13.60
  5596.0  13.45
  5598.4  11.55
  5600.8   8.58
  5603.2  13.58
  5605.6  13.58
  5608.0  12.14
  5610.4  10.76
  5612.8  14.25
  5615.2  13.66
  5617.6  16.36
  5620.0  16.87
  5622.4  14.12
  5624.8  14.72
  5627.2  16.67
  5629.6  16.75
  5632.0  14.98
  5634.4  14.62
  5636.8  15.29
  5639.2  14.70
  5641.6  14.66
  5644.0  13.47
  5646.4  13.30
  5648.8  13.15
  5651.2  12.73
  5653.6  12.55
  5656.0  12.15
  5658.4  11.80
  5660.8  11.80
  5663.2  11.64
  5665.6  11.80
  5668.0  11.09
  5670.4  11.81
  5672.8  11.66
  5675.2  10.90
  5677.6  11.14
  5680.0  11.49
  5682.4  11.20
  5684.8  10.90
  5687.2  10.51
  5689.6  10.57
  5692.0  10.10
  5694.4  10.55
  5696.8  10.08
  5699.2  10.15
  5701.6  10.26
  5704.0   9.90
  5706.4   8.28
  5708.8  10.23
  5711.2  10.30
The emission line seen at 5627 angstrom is C IV 1549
